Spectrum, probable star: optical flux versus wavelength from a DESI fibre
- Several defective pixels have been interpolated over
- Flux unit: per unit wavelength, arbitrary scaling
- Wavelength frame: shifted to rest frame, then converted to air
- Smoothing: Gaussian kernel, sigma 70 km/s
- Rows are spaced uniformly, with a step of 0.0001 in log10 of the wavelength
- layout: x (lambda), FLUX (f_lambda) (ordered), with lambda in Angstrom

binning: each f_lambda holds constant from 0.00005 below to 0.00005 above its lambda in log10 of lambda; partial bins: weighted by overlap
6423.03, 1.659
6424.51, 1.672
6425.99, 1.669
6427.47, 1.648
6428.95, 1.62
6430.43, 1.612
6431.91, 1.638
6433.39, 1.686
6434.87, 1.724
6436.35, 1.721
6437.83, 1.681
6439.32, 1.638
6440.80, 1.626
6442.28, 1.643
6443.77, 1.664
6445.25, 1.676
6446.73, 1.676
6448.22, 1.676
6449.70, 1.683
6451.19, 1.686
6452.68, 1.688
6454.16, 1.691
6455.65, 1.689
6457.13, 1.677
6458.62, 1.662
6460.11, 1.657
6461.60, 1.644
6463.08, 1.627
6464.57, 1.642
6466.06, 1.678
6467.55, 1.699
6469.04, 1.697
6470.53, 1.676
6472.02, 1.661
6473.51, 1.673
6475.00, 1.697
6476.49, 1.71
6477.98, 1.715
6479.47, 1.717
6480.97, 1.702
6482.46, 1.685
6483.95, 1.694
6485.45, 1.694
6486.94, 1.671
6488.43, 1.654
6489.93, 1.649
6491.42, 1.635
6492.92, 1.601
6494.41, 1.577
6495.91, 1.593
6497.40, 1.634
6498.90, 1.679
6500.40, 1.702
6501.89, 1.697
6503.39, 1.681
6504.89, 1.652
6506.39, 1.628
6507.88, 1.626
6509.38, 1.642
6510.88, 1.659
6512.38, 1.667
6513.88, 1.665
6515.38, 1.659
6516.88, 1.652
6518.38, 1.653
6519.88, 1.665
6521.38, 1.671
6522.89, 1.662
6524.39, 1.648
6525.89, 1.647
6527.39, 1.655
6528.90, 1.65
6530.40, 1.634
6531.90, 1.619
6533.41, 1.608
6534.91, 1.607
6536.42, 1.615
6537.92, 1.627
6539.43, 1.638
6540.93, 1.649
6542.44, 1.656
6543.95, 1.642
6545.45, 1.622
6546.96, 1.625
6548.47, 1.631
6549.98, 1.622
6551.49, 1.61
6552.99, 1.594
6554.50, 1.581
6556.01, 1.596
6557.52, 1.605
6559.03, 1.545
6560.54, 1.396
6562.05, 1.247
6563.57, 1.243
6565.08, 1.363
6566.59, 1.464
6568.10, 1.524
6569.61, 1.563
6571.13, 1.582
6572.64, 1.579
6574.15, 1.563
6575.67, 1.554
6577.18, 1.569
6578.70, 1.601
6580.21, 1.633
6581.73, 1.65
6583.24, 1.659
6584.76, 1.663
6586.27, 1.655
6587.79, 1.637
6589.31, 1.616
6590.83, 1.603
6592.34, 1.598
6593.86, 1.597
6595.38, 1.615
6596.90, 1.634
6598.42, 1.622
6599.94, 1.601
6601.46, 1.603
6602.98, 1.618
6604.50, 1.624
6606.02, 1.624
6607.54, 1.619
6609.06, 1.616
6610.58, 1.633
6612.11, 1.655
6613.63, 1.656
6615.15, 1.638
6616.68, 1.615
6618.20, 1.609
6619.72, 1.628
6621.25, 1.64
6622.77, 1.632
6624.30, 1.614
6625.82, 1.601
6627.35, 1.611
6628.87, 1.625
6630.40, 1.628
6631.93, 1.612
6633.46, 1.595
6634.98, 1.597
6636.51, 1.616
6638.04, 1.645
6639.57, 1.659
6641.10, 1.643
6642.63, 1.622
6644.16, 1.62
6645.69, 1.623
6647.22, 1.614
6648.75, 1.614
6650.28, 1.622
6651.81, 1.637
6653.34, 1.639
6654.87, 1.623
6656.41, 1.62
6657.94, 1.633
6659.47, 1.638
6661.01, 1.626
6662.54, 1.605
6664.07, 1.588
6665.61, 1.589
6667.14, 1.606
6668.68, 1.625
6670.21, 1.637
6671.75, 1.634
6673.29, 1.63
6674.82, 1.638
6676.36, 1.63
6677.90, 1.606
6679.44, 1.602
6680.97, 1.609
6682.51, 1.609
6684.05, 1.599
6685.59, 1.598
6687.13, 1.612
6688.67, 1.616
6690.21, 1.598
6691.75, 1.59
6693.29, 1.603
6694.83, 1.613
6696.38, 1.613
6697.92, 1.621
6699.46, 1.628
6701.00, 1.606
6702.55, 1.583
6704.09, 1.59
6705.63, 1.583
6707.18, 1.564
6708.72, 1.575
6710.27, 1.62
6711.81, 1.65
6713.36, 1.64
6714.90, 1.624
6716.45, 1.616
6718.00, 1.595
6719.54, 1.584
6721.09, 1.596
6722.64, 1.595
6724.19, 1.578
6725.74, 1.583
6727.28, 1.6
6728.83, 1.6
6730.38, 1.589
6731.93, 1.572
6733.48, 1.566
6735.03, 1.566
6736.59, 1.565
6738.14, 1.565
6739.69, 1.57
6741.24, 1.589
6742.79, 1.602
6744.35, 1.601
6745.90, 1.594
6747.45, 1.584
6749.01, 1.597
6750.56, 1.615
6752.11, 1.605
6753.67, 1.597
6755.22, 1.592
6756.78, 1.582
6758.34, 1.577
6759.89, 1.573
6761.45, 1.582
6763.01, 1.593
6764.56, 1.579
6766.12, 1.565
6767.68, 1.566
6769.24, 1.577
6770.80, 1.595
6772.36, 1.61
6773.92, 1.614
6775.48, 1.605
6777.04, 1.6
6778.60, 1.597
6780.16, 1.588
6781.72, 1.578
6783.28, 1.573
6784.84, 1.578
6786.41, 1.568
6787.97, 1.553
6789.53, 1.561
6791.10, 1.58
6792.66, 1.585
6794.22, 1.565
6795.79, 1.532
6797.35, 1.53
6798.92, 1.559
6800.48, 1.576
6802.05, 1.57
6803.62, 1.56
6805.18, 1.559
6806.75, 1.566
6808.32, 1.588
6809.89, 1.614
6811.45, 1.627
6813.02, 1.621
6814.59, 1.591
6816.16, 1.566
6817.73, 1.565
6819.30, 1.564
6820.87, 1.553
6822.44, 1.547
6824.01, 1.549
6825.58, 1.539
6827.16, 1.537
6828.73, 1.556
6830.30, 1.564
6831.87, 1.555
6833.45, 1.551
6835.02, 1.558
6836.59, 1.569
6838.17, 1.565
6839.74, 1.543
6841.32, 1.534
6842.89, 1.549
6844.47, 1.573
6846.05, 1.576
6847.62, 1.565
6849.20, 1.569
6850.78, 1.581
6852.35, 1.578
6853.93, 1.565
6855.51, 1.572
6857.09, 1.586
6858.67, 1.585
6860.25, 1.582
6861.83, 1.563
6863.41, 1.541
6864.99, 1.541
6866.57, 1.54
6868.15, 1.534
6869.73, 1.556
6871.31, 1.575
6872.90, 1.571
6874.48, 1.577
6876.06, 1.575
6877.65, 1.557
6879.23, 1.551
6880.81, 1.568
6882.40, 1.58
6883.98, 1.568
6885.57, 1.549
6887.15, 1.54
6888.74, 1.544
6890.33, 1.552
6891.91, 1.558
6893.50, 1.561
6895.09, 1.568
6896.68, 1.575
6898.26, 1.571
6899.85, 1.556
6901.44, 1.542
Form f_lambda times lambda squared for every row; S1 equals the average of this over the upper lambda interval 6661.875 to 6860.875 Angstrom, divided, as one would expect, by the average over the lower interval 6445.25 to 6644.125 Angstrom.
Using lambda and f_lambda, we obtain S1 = 1.04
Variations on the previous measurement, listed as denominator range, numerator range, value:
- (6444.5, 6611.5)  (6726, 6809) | 1.04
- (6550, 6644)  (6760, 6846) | 1.05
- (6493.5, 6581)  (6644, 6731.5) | 1.05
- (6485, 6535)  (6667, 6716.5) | 1.03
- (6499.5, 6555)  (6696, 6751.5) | 1.03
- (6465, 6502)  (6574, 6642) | 1.01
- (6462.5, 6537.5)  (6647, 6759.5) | 1.03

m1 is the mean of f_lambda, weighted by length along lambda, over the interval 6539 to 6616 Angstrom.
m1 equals 1.59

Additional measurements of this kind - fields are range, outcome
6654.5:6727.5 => 1.61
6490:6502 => 1.64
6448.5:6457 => 1.69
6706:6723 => 1.6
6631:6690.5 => 1.62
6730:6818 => 1.58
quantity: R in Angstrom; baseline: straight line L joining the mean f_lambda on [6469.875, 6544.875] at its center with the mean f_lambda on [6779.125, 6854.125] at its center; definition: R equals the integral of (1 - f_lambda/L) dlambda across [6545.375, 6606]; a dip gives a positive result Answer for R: 2.3 Angstrom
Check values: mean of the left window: 1.66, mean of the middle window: 1.57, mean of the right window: 1.57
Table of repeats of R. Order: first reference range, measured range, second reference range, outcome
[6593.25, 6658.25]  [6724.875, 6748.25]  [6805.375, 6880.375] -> 0.16 Angstrom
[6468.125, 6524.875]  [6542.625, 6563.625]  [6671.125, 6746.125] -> 1.20 Angstrom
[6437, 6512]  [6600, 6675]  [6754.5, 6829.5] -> -0.17 Angstrom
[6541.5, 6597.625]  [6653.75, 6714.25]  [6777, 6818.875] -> -1.47 Angstrom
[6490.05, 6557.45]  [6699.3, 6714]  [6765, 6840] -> -0.07 Angstrom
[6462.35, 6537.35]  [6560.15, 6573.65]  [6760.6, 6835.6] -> 1.61 Angstrom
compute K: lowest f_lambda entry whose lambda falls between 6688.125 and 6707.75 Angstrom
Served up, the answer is 1.564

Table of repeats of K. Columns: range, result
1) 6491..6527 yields 1.577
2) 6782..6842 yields 1.53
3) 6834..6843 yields 1.534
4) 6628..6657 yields 1.595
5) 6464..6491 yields 1.642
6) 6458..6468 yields 1.627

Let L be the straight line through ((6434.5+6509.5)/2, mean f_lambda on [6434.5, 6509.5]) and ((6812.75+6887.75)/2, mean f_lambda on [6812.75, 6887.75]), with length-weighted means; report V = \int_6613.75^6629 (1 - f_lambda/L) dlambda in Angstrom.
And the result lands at 0.0 Angstrom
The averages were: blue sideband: 1.67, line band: 1.62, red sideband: 1.56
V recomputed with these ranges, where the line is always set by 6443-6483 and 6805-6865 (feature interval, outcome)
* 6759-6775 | 0.02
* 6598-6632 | 0.22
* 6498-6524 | 0.05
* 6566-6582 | 0.74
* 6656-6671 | 0.02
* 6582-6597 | 0.12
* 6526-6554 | 0.48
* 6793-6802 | 0.13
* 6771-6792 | -0.03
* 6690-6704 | 0.03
